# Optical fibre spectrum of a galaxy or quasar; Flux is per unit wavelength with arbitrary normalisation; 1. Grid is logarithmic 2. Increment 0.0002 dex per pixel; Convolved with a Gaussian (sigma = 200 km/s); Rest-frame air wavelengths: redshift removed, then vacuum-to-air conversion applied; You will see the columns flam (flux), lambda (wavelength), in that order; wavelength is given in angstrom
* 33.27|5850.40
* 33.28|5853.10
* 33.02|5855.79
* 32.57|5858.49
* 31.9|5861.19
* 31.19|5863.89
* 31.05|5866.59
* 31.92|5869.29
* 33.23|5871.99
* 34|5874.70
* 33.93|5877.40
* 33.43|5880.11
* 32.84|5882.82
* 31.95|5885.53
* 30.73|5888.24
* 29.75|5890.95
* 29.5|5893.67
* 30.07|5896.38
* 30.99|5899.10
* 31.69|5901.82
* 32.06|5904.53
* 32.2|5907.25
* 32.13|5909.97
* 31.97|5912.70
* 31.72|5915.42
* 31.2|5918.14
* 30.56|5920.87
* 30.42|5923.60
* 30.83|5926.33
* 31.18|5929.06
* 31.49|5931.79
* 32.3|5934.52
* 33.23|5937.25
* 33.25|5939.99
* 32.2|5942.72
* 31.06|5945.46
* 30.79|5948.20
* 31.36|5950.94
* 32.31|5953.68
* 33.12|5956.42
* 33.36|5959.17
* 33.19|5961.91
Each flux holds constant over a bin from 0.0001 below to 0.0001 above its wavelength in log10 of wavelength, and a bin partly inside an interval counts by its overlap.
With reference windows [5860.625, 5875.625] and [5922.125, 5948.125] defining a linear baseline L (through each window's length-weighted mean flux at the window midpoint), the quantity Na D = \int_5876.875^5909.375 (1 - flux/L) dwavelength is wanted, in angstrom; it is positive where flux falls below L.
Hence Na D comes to 0.5 angstrom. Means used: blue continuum 32.2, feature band 31.5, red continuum 31.7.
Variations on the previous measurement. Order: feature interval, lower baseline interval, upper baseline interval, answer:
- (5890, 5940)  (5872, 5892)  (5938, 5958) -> 1.39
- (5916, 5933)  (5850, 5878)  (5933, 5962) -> 0.76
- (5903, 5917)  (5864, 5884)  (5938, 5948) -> 0.18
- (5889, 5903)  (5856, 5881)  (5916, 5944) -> 0.77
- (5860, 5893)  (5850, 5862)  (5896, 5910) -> 0.17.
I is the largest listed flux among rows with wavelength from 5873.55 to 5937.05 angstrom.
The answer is 34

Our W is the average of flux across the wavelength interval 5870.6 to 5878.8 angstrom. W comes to 33.7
